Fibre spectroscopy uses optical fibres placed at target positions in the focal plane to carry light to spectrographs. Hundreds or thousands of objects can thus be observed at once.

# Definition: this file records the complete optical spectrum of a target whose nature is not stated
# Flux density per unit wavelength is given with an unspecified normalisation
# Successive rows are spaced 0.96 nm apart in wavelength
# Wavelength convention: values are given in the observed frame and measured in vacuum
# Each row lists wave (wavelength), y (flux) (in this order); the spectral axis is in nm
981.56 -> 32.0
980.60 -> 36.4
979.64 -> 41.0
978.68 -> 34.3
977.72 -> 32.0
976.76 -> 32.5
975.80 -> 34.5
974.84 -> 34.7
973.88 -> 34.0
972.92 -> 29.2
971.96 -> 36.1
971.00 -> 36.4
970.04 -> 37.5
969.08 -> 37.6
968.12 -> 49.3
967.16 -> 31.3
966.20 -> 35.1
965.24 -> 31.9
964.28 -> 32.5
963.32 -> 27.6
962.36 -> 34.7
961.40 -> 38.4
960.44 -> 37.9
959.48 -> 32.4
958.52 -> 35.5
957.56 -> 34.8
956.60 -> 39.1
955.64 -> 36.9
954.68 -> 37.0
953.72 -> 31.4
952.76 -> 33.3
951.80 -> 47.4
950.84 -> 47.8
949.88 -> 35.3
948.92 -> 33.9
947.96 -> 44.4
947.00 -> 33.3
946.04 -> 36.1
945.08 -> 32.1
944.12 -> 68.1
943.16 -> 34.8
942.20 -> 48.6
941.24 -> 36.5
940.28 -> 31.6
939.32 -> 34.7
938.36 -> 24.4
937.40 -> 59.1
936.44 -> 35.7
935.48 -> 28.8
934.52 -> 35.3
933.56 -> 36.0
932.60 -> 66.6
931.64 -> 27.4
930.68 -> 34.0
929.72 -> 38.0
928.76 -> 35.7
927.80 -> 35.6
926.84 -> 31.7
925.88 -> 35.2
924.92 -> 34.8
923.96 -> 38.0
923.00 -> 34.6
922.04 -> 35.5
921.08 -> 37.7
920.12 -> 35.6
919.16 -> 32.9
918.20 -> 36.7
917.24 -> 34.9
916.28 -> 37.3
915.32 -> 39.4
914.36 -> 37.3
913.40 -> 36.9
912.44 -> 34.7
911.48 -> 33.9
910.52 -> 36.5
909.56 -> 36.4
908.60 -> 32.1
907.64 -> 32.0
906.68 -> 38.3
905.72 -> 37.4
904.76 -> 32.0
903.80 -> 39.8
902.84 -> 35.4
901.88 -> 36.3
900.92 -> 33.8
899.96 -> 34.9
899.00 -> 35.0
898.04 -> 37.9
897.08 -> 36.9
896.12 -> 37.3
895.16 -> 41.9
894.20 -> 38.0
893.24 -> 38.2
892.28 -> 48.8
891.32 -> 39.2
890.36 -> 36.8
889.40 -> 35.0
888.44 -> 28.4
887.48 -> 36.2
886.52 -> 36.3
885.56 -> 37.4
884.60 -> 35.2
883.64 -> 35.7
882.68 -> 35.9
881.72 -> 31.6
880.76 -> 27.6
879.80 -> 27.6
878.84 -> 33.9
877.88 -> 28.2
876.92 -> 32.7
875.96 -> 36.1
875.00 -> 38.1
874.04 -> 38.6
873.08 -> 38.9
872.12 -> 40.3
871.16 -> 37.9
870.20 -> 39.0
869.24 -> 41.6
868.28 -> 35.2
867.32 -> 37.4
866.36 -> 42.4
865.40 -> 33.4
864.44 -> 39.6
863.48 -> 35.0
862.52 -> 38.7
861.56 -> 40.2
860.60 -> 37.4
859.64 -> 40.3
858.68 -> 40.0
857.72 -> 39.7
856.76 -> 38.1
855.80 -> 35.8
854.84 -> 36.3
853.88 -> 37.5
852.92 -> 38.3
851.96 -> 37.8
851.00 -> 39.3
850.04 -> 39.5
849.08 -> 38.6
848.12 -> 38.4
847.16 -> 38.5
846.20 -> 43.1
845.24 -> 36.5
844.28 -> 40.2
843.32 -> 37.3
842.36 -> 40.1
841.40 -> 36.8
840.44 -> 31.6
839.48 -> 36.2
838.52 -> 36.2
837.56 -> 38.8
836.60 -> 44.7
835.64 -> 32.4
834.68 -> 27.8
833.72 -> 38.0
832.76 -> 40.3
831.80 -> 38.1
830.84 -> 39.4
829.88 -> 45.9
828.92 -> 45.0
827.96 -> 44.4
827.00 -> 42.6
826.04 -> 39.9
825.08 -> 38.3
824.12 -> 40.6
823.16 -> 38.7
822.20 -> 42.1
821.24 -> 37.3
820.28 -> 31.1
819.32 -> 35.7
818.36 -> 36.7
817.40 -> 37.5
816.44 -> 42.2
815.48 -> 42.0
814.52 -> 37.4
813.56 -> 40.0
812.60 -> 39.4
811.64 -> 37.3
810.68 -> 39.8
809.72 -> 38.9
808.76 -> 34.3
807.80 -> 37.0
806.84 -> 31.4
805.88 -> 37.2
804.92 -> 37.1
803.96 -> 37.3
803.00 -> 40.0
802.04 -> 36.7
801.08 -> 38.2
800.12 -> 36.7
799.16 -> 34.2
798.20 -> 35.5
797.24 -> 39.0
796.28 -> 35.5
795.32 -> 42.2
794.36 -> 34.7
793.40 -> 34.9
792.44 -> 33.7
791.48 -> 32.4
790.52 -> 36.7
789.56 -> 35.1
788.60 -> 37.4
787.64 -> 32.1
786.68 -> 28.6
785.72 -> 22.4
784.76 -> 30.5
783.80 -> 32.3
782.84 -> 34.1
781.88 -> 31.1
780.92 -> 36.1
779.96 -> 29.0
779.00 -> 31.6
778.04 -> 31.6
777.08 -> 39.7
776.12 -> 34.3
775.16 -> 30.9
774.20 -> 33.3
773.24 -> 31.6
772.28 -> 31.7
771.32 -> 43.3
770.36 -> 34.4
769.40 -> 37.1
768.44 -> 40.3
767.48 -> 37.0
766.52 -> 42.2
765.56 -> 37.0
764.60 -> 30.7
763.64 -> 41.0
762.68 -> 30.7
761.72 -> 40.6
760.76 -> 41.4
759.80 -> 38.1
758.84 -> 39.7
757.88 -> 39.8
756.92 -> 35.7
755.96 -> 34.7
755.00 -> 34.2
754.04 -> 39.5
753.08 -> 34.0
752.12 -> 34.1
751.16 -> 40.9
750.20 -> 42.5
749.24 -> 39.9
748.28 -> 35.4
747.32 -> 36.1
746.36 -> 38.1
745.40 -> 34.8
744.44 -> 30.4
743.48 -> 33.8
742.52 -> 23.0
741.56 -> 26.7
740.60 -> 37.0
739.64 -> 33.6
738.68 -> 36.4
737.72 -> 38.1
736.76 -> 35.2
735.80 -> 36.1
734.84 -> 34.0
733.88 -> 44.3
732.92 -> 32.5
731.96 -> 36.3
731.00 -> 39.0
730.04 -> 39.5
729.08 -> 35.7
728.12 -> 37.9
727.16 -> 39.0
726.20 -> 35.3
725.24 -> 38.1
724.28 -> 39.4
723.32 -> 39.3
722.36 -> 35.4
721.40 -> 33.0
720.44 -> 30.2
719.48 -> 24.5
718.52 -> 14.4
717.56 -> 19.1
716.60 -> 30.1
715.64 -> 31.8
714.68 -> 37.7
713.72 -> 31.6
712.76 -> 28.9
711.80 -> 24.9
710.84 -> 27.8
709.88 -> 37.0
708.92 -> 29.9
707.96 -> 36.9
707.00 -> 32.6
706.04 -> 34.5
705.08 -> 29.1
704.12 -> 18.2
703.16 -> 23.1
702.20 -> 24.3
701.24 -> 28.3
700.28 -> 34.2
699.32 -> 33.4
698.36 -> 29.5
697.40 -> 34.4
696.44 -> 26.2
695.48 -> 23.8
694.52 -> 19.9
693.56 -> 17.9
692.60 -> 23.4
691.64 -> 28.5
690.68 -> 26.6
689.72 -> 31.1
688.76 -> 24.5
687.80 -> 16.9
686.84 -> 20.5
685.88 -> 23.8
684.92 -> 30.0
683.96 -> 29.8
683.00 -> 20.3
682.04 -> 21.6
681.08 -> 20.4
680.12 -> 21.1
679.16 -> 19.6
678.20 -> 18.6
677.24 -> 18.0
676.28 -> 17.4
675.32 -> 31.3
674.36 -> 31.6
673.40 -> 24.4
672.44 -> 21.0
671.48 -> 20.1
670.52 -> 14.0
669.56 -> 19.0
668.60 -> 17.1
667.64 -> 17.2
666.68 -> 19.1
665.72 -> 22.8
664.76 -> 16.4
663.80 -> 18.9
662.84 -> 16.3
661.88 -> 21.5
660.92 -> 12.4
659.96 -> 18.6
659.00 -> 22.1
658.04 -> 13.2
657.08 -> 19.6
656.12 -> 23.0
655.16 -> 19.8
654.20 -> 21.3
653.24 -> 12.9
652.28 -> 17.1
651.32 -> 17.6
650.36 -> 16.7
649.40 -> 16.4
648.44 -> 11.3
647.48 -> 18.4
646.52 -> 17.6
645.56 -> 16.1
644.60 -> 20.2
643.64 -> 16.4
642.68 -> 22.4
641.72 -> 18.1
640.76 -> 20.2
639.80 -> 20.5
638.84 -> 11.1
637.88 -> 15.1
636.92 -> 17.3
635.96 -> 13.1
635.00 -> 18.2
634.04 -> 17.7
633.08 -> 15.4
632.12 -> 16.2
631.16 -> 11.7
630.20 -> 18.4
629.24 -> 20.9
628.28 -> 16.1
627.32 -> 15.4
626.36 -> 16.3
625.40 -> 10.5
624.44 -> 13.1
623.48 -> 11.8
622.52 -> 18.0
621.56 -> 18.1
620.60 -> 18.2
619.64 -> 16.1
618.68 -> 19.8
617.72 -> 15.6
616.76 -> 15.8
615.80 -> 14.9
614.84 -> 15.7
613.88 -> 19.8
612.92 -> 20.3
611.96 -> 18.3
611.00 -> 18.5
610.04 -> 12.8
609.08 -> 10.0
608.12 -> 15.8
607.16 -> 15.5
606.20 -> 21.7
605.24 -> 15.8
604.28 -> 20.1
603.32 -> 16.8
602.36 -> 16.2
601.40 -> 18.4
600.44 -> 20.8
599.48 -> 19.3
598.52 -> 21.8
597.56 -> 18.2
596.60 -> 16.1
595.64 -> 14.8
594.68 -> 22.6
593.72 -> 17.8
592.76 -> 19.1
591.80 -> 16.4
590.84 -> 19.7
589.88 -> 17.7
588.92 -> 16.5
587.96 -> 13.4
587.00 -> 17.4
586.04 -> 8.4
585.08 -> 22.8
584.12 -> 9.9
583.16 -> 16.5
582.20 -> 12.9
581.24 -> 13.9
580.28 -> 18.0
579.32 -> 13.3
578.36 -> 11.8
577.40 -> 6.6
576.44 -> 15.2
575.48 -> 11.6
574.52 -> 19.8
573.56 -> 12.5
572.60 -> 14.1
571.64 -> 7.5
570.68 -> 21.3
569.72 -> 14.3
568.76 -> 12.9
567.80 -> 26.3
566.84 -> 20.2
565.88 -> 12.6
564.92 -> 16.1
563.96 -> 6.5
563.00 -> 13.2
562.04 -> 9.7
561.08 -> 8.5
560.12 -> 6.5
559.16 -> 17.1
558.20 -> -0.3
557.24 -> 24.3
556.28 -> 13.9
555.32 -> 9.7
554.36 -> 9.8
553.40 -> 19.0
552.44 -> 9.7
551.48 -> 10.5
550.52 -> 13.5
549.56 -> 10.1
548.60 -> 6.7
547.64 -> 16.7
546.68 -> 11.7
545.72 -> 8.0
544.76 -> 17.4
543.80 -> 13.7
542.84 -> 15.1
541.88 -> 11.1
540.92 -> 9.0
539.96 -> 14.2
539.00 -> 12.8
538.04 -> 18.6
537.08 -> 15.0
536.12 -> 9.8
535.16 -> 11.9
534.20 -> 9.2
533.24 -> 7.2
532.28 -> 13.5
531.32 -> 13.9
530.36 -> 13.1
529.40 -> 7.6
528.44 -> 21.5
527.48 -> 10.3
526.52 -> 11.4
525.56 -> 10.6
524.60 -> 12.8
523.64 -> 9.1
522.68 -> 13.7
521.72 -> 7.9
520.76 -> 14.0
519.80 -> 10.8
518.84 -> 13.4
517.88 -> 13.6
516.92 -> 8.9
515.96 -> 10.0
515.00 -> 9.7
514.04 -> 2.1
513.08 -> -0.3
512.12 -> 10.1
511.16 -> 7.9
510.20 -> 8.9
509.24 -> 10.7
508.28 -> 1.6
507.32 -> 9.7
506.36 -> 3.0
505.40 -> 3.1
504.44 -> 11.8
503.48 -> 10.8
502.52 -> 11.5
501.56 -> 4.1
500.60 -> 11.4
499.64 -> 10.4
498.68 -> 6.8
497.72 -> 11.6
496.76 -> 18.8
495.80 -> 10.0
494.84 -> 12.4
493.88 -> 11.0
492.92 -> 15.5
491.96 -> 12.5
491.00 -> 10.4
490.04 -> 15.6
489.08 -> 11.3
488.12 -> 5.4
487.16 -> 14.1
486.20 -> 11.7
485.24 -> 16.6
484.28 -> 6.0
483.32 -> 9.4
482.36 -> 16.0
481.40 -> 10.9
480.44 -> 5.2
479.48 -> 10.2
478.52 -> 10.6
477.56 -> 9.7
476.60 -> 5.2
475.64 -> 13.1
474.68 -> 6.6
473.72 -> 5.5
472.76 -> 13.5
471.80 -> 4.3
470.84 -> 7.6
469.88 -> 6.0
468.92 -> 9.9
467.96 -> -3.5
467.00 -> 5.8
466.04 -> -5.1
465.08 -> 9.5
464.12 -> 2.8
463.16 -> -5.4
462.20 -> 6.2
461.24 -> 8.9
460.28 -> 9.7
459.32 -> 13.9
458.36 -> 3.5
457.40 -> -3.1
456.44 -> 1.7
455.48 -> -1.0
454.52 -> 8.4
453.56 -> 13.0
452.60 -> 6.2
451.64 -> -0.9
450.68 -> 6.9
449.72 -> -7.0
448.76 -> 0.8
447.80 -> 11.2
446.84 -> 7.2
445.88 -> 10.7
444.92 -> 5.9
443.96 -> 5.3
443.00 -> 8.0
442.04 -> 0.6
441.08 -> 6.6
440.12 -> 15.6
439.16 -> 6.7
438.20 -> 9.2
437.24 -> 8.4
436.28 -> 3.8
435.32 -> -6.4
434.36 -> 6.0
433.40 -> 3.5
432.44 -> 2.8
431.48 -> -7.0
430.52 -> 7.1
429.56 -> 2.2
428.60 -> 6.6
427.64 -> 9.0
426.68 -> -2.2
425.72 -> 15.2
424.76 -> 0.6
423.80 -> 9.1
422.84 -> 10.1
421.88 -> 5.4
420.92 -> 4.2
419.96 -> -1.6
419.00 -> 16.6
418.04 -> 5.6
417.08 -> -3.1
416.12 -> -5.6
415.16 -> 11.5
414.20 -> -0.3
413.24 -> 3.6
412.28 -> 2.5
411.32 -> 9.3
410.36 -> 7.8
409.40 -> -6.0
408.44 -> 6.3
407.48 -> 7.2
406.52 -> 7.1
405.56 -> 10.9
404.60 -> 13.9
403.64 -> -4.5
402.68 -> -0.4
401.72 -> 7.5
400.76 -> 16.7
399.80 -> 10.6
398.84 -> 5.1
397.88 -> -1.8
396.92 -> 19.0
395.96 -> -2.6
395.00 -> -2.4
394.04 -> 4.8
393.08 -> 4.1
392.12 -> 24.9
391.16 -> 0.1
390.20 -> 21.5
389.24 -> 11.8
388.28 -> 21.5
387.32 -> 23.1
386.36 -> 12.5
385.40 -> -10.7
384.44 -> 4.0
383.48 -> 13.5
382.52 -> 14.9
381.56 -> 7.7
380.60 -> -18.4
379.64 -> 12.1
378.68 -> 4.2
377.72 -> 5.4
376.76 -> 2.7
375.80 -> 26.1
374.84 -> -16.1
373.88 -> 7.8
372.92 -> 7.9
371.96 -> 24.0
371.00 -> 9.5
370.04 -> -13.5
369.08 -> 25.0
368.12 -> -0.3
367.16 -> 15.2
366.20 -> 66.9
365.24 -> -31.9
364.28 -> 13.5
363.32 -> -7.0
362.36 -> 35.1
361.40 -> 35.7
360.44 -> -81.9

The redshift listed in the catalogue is 0.809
